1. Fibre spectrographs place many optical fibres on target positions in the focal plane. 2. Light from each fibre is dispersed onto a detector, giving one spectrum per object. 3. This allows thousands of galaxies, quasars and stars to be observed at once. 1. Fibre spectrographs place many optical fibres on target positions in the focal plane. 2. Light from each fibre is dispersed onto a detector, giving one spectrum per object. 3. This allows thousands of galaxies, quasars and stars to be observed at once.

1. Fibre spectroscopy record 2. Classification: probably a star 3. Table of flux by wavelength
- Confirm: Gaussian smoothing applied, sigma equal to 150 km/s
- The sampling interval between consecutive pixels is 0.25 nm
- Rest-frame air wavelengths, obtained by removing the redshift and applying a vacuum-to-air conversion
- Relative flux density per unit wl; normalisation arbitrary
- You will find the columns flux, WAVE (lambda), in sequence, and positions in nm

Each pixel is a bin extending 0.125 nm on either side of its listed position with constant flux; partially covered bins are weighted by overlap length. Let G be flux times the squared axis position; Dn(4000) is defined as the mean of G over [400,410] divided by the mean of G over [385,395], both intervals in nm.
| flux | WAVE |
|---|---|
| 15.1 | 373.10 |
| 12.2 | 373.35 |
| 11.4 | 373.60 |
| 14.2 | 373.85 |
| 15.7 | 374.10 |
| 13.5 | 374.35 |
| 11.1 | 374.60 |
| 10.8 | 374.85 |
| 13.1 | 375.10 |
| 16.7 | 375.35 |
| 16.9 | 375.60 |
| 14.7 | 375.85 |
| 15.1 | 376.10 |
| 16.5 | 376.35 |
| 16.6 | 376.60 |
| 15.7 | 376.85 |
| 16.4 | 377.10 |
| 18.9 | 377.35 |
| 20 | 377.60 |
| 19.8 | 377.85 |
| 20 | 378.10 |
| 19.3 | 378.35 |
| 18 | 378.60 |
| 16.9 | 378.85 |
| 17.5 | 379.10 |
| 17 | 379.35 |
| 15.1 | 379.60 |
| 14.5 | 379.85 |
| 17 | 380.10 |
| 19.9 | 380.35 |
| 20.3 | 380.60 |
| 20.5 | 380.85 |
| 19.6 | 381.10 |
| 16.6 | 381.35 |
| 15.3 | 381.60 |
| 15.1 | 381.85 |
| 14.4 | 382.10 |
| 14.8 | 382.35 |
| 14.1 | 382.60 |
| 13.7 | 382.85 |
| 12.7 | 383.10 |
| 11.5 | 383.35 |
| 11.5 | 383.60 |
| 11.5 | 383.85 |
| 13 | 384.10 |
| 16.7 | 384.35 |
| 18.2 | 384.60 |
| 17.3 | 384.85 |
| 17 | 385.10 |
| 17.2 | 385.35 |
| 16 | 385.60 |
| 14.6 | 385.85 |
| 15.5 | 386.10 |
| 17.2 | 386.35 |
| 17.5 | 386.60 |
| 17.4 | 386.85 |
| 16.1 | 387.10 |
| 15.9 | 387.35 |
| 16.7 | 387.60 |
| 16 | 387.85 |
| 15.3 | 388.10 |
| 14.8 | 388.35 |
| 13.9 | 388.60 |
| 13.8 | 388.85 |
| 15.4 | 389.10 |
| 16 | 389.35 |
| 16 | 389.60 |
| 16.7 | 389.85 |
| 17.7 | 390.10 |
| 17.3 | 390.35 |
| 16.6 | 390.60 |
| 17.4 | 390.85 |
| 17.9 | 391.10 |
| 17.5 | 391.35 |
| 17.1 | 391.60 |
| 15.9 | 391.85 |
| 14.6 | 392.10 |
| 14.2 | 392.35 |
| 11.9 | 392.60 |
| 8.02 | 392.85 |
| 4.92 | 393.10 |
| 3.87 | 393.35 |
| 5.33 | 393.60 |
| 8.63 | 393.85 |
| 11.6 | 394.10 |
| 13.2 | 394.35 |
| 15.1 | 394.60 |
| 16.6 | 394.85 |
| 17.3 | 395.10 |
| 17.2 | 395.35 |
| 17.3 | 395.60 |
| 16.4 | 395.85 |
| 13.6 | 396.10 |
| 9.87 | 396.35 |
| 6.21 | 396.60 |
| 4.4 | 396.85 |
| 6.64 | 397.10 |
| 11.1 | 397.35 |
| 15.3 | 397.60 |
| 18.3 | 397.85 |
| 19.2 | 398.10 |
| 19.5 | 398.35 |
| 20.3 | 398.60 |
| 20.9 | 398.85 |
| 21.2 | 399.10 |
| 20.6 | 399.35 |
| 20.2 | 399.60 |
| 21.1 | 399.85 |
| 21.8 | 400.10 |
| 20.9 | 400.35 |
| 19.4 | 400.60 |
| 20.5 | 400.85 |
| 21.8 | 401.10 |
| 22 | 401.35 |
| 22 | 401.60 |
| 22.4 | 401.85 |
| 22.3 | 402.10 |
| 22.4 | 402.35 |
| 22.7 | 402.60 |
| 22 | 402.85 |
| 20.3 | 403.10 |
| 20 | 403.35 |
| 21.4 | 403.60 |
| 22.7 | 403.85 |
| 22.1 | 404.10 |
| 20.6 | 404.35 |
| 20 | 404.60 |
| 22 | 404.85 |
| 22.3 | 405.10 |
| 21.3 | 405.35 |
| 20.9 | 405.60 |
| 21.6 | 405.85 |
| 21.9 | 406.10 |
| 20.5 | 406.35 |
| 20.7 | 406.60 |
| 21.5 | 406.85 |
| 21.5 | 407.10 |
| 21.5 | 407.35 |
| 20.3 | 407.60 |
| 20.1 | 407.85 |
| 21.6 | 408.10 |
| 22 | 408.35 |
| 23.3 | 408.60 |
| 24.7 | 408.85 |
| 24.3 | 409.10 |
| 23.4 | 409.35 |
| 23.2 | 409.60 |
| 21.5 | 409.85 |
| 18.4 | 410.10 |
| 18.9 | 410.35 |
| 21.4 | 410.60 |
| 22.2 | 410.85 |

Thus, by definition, 1.60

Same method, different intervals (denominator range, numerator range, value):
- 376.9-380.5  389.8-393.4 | 0.85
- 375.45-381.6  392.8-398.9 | 0.80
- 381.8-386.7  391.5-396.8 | 0.86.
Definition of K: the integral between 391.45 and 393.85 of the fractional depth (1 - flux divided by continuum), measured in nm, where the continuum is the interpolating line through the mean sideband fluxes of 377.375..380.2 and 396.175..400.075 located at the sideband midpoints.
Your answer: 0.84 nm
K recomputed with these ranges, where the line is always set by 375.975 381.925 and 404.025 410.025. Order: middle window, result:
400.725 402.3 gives -0.069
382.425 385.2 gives 0.613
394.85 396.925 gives 0.709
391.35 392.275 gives 0.166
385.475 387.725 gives 0.289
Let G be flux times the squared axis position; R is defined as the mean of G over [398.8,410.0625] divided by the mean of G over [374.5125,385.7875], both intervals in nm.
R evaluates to 1.5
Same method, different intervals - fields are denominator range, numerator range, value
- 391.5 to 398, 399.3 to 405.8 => 1.84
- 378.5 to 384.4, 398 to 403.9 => 1.49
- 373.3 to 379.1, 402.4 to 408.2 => 1.55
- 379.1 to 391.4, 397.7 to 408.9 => 1.45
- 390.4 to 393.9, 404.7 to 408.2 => 1.81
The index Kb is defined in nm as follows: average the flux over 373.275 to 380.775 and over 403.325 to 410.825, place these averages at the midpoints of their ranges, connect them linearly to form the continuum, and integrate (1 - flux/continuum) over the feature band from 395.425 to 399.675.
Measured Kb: 0.98 nm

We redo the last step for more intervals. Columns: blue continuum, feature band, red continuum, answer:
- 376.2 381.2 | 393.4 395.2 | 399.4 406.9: 0.72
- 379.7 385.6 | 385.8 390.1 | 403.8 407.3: 0.29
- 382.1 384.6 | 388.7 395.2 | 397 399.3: 0.72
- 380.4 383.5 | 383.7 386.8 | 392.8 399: -0.18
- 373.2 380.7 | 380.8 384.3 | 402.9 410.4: 0.53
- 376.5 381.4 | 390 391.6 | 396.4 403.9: 0.10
